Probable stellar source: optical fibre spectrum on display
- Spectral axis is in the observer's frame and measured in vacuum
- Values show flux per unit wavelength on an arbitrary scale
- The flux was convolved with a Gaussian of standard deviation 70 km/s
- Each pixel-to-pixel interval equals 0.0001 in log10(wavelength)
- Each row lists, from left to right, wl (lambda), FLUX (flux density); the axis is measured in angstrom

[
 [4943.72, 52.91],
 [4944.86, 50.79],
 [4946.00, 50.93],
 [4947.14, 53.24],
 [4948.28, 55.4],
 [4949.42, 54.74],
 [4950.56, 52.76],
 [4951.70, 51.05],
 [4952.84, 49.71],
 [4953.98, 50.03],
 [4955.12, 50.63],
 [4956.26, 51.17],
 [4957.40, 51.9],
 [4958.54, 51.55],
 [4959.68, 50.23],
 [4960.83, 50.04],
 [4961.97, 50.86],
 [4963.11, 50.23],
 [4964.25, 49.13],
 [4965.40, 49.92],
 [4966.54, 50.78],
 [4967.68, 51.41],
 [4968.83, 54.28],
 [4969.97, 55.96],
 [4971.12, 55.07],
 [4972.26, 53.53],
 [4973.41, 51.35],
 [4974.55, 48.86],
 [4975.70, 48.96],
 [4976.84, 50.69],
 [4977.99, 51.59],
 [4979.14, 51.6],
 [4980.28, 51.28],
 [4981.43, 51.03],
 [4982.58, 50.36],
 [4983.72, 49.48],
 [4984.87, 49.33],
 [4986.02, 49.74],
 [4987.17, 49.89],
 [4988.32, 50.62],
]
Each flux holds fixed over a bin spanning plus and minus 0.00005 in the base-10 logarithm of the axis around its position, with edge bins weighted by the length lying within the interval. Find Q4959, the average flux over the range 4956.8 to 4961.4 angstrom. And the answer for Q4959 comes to 50.9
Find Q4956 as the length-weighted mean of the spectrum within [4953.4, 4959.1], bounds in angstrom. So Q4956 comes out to 51.1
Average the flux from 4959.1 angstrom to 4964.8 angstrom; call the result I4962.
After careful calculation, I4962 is 50.1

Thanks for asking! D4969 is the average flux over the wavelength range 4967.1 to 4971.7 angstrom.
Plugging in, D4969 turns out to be 54.2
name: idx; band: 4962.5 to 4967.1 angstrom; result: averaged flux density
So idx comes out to 50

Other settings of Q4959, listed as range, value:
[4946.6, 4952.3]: 53.4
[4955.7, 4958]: 51.6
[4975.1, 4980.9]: 50.8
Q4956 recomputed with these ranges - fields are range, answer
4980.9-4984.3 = 50.3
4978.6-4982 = 51.4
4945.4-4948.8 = 53.1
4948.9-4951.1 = 53.7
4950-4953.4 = 51.2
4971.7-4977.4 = 50.7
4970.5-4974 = 53.3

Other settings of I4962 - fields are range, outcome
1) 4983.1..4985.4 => 49.5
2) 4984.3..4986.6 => 49.5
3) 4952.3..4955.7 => 50.2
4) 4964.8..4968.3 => 50.7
